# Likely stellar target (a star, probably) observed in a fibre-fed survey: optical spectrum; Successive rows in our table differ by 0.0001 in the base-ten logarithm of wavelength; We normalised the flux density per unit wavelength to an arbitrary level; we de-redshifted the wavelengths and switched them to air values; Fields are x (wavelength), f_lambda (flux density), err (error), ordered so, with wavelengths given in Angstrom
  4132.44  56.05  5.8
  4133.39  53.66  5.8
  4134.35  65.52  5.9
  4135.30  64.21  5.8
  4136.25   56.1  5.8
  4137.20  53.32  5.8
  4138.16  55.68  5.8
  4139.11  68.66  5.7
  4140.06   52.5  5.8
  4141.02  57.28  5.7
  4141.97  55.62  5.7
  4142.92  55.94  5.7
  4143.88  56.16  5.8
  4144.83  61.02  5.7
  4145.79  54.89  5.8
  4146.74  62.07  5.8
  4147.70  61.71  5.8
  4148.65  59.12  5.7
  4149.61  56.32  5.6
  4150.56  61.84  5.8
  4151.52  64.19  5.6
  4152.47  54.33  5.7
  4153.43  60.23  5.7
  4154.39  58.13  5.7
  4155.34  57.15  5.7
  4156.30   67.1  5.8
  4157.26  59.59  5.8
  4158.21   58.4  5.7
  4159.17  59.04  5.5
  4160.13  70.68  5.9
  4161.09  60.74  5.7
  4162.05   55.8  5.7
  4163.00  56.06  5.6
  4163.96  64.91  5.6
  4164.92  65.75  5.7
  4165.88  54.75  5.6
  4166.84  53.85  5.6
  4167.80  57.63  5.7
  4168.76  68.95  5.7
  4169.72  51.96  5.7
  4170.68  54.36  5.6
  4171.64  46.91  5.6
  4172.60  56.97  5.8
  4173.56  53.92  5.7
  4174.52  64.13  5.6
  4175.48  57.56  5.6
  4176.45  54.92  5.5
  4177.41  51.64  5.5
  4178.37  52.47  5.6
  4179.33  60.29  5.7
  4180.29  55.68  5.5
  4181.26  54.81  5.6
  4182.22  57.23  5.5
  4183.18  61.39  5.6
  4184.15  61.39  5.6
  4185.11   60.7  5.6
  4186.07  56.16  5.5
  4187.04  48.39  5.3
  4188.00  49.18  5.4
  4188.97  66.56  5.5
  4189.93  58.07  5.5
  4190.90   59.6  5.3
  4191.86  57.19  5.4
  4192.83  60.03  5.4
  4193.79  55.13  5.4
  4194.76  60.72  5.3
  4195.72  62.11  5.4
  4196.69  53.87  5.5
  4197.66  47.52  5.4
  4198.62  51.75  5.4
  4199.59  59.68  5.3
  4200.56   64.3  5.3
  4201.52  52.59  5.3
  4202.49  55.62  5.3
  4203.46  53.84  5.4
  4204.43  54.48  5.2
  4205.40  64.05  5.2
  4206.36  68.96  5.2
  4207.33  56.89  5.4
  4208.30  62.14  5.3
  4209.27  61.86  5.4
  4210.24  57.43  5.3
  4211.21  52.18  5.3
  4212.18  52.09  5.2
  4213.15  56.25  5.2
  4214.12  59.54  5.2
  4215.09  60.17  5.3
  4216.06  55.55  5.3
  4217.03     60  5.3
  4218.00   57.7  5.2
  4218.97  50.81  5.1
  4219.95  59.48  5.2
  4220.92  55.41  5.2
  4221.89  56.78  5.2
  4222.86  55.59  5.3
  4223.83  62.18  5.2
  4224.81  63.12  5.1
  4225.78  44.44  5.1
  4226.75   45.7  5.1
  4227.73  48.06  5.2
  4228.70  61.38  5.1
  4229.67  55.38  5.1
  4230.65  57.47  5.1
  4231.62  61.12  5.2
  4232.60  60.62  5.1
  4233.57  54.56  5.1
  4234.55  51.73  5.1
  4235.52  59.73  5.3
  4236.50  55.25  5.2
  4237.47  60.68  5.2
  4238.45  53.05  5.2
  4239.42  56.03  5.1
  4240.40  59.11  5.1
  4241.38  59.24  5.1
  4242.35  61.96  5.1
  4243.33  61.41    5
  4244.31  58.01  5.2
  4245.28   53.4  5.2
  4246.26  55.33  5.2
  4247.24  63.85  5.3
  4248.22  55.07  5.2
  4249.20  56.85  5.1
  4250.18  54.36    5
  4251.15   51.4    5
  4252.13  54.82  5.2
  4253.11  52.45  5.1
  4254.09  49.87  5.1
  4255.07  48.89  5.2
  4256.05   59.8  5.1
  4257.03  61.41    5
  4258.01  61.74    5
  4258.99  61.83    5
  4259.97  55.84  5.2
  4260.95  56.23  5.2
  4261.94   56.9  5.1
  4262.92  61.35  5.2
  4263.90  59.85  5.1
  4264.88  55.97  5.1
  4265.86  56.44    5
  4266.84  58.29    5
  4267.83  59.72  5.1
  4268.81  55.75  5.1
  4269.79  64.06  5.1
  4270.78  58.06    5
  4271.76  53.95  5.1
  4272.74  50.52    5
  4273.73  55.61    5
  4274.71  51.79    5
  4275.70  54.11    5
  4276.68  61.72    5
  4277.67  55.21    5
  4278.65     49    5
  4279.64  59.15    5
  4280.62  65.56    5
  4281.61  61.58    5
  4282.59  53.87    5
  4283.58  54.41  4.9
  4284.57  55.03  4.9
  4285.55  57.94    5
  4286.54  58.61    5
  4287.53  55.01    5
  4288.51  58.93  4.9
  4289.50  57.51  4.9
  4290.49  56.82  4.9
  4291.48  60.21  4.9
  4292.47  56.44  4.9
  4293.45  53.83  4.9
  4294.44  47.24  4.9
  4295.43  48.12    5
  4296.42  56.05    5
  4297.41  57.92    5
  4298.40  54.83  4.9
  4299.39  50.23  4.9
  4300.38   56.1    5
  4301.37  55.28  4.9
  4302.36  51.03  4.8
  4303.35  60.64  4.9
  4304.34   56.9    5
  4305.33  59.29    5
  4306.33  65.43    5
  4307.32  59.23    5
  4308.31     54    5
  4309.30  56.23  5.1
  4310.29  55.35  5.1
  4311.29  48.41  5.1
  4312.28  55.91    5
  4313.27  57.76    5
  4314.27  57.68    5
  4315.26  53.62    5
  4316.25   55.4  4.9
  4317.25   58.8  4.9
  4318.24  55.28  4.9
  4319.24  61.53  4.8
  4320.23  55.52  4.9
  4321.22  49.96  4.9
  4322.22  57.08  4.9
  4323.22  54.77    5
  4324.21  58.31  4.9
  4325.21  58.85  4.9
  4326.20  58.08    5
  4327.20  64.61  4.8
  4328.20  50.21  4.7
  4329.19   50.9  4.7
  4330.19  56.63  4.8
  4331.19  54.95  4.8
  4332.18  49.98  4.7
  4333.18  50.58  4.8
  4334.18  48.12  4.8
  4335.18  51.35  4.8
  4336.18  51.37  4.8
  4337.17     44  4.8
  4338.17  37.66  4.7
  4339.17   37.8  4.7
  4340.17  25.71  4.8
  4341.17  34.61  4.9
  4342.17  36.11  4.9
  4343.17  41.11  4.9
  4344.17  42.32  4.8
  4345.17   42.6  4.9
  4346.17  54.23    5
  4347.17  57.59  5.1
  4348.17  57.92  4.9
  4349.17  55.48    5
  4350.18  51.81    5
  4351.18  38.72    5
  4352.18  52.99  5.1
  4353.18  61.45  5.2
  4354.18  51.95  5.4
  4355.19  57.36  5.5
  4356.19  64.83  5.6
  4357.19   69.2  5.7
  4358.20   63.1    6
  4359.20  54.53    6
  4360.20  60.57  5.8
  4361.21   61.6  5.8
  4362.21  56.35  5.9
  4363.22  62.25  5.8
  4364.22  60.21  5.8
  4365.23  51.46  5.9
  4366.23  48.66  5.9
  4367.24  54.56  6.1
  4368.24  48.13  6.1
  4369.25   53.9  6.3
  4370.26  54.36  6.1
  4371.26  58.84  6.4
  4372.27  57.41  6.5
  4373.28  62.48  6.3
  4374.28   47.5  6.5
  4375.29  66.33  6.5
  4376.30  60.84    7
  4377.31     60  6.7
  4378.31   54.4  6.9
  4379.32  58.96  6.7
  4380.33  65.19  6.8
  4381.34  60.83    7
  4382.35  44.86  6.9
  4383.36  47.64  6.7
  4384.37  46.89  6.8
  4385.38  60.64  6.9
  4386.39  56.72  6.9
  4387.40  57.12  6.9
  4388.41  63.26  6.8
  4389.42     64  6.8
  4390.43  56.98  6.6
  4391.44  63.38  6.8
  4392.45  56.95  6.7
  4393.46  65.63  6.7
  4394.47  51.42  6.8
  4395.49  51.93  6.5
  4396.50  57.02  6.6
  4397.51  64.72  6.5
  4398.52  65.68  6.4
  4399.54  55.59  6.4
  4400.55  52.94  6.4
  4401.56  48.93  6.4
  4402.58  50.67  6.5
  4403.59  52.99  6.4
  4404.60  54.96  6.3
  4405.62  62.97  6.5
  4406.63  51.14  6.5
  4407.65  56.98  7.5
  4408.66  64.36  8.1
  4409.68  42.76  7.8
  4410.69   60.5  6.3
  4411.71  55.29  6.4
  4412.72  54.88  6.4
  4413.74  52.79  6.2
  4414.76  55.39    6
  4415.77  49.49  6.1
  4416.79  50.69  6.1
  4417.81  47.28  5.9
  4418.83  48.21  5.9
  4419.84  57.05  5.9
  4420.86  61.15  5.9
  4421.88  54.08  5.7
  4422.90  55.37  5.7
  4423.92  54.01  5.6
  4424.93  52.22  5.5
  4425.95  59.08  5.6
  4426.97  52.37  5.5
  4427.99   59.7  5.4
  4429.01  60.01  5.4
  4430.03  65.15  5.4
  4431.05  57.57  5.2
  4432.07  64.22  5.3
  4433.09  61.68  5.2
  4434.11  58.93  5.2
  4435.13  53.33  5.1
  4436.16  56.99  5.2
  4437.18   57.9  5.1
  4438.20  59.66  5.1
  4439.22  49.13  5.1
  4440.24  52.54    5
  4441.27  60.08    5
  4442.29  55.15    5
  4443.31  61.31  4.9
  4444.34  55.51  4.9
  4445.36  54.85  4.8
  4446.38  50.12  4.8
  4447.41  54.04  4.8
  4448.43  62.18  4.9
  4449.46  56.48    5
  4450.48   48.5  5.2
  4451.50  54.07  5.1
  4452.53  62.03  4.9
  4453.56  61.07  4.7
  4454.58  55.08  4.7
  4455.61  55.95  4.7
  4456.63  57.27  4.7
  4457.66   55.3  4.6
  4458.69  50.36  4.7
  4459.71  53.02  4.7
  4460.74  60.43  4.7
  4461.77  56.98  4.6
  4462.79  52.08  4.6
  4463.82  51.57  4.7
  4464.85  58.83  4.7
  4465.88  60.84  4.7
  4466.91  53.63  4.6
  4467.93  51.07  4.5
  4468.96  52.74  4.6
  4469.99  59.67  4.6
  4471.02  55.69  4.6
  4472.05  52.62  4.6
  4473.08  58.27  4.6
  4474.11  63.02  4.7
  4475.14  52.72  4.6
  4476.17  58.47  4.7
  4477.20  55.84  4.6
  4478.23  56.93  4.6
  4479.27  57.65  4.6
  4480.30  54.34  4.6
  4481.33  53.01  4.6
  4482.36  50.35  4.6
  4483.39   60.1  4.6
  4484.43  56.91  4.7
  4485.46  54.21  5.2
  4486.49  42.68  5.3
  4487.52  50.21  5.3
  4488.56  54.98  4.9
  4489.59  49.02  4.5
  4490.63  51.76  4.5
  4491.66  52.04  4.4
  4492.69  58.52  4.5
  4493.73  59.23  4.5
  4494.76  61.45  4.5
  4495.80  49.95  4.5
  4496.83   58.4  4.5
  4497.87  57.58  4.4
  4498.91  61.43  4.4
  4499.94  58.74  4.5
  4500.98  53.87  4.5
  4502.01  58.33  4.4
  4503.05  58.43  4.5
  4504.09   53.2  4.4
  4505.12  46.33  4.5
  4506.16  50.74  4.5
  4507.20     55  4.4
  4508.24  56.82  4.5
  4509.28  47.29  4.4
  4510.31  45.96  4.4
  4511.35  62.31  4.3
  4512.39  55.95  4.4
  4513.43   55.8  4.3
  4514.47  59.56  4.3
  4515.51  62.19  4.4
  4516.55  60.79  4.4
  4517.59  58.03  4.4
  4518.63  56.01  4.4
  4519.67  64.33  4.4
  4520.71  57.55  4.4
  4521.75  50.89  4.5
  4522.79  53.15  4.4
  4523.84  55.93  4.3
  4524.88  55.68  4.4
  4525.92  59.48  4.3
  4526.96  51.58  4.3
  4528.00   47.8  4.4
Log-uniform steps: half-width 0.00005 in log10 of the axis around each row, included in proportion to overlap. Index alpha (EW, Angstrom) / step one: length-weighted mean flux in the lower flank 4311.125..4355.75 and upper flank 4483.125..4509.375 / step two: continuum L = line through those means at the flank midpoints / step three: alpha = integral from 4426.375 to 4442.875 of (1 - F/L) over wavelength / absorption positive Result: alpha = -1.4 Angstrom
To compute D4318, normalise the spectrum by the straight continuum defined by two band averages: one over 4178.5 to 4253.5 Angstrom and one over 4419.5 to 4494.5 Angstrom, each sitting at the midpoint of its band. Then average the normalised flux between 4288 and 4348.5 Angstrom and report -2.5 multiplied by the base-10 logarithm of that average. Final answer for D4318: 0.07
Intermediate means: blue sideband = 57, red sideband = 55.9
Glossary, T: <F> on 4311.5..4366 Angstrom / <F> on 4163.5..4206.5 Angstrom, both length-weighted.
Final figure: 0.92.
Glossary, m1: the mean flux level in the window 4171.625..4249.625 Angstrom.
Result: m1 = 57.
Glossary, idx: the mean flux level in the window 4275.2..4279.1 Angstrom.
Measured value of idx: 55.1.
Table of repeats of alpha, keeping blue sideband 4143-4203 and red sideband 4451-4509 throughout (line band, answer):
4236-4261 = 0.20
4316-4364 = 3.28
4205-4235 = 0.27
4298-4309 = 0.04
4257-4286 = -0.12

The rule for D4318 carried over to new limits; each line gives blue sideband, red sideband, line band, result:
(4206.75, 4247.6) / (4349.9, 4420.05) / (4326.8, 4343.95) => 0.221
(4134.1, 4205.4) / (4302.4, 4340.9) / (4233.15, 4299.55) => -0.028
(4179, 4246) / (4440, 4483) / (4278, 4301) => 0.017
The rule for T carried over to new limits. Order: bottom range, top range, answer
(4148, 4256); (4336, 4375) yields 0.91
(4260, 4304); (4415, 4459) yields 0.99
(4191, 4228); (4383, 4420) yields 0.98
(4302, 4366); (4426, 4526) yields 1.04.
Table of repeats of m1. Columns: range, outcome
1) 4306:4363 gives 53.1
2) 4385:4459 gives 56.4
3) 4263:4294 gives 57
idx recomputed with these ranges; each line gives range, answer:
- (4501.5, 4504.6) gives 56.5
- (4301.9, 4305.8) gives 57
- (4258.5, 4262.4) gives 57.6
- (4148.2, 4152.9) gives 59.2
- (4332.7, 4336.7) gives 50.3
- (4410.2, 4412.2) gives 57.8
